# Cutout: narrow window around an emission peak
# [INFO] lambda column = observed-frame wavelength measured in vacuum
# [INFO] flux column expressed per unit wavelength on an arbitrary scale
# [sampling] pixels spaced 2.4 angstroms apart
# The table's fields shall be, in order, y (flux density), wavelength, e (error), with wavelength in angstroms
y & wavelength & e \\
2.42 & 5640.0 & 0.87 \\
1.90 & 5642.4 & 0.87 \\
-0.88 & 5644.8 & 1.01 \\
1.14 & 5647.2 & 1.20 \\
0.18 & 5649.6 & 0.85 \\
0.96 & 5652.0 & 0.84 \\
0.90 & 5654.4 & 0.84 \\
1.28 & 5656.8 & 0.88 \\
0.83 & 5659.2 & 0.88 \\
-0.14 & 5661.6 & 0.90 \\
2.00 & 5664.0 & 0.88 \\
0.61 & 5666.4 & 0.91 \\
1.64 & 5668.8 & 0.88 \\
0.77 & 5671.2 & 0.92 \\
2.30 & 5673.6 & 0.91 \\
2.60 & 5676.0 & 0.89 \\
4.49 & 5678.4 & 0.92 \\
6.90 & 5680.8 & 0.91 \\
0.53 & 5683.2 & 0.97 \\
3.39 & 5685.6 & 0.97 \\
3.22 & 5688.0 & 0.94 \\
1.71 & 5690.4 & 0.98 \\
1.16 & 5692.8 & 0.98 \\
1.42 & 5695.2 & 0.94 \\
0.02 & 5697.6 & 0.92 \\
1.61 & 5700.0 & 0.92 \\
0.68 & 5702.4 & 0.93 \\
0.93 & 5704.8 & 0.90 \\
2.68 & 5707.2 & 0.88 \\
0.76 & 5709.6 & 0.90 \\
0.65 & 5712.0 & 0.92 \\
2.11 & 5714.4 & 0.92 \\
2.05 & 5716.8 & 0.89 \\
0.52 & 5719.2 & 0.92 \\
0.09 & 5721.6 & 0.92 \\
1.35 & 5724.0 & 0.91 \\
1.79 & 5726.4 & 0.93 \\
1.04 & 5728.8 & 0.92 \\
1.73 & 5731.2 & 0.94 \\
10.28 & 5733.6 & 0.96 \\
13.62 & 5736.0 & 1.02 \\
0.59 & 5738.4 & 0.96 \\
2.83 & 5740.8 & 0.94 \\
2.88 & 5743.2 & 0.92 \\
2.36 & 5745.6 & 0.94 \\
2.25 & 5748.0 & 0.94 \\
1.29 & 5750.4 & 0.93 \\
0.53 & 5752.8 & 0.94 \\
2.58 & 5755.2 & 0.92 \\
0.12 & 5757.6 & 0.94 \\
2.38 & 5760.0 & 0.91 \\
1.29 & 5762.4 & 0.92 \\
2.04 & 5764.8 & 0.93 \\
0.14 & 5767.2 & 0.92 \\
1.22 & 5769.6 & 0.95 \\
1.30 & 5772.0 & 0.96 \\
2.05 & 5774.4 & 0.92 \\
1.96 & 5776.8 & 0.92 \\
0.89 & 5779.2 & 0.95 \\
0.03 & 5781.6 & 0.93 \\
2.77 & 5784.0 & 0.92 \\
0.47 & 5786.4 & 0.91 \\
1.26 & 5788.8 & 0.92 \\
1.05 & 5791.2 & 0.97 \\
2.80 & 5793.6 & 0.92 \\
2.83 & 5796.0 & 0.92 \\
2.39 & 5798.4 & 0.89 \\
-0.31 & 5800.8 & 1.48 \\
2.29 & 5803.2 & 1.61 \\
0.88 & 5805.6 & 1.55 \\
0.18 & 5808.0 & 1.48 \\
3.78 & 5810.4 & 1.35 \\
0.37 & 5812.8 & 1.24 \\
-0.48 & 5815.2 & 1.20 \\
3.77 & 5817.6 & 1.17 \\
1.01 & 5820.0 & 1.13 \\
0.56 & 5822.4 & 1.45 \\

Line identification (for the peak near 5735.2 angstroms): [O III]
